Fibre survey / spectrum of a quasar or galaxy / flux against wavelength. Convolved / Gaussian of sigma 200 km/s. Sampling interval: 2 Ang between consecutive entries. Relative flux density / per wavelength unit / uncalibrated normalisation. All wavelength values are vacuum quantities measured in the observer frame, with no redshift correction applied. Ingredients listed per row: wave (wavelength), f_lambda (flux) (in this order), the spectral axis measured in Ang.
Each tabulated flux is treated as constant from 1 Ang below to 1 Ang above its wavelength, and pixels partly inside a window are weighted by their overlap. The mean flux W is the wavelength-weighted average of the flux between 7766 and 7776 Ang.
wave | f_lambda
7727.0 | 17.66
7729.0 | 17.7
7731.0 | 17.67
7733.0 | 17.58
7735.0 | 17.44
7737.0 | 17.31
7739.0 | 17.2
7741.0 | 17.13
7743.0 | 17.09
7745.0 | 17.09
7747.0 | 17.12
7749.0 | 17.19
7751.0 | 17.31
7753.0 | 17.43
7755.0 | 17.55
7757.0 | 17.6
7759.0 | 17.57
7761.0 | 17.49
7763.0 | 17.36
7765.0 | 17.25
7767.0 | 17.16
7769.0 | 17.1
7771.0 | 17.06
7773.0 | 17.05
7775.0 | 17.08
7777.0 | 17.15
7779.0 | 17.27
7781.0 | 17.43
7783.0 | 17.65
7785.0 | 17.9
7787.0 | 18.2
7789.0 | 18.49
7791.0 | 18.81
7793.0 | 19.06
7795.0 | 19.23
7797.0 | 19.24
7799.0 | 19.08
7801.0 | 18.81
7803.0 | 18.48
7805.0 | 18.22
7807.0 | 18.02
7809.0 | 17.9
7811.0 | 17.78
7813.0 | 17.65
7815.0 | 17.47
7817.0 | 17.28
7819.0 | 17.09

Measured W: 17.1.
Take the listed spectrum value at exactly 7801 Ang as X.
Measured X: 18.81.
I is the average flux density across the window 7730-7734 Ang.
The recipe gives 17.6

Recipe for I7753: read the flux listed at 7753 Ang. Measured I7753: 17.43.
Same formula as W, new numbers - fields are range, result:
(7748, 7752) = 17.2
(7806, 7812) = 17.9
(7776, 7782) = 17.3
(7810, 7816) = 17.6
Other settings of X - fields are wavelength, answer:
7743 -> 17.09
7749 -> 17.19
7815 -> 17.47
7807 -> 18.02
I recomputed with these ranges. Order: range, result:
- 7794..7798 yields 19.2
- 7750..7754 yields 17.4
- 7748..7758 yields 17.4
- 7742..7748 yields 17.1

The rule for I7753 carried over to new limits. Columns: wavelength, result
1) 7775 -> 17.08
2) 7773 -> 17.05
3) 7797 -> 19.24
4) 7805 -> 18.22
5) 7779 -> 17.27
